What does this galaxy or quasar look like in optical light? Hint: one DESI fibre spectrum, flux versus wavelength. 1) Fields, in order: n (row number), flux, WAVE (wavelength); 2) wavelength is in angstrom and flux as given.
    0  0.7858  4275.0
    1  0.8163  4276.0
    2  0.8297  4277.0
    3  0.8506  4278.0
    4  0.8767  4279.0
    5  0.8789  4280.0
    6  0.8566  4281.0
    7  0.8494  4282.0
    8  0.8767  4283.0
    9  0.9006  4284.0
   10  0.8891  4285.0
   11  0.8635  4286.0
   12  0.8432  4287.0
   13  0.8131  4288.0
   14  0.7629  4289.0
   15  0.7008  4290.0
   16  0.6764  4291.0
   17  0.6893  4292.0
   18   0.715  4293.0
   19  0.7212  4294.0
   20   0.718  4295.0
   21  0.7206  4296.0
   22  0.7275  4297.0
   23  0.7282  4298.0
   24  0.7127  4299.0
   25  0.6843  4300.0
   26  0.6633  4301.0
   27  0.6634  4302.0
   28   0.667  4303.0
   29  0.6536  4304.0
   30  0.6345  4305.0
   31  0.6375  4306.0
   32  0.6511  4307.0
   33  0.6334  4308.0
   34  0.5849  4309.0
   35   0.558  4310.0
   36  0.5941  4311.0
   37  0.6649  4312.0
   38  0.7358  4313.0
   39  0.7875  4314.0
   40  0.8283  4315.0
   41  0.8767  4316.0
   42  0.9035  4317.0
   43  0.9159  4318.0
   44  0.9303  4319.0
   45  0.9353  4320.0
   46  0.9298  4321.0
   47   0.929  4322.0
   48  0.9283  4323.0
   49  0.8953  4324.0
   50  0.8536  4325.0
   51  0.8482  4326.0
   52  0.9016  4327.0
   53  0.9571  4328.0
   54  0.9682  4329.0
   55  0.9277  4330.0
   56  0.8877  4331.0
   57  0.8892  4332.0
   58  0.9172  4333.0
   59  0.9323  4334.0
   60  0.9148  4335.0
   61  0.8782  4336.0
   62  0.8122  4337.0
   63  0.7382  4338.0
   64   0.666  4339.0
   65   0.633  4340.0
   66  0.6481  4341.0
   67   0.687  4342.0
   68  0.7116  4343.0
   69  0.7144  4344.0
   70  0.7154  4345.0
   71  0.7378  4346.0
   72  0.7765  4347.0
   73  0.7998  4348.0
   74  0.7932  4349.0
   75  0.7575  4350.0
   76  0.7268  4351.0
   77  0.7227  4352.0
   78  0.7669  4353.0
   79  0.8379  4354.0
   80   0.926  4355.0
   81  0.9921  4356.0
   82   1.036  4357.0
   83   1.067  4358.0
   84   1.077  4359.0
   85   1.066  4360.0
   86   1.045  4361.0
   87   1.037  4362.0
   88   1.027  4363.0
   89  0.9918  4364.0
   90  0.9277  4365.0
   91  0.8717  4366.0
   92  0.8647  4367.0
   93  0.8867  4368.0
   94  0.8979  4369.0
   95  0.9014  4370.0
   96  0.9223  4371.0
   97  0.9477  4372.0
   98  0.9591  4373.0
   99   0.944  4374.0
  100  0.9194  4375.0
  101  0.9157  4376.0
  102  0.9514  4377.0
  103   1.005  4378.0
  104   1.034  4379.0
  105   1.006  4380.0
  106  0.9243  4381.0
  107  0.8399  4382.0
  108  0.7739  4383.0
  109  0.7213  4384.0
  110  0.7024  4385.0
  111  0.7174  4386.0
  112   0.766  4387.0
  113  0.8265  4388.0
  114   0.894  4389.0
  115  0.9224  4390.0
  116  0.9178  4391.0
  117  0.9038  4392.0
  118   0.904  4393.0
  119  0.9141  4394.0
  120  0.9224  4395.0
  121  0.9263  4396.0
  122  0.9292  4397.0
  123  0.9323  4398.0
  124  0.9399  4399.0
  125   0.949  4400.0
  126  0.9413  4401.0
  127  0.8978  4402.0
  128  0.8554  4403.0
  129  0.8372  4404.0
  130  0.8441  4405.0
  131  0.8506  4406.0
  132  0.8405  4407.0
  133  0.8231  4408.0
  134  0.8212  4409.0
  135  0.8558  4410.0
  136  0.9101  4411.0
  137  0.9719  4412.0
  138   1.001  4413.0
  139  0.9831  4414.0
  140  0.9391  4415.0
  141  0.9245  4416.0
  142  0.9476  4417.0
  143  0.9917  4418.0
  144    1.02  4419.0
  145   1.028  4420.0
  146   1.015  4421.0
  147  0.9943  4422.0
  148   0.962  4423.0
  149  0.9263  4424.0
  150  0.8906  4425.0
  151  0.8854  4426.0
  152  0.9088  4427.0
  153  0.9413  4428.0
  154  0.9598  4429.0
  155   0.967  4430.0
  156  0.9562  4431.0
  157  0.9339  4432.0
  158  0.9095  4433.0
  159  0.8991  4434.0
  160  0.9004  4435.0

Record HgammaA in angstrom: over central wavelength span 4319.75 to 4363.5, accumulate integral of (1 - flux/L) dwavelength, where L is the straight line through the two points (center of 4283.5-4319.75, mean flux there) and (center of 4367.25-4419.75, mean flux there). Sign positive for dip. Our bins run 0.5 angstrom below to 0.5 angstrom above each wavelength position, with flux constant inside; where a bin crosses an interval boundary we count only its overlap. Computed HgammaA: -3.0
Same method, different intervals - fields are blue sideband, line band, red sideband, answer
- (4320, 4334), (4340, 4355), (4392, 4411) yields 2.66 angstrom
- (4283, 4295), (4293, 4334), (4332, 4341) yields 0.51 angstrom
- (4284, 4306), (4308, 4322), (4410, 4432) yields -0.41 angstrom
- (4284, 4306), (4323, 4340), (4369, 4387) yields -1.49 angstrom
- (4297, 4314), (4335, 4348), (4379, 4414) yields 0.18 angstrom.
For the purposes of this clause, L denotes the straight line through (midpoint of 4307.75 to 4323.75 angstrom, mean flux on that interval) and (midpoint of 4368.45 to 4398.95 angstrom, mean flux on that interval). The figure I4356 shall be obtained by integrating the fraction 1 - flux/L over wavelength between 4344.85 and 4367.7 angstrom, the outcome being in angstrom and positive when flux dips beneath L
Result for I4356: -1.04 angstrom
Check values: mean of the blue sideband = 0.8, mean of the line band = 0.897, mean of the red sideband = 0.895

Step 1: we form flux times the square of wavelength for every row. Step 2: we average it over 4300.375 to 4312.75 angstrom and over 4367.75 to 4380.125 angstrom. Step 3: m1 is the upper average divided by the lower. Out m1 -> 1.5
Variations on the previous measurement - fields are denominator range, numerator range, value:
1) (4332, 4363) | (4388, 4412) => 1.09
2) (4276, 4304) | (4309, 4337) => 1.13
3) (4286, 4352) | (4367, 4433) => 1.22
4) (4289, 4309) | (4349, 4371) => 1.39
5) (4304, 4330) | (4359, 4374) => 1.22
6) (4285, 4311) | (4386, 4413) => 1.33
